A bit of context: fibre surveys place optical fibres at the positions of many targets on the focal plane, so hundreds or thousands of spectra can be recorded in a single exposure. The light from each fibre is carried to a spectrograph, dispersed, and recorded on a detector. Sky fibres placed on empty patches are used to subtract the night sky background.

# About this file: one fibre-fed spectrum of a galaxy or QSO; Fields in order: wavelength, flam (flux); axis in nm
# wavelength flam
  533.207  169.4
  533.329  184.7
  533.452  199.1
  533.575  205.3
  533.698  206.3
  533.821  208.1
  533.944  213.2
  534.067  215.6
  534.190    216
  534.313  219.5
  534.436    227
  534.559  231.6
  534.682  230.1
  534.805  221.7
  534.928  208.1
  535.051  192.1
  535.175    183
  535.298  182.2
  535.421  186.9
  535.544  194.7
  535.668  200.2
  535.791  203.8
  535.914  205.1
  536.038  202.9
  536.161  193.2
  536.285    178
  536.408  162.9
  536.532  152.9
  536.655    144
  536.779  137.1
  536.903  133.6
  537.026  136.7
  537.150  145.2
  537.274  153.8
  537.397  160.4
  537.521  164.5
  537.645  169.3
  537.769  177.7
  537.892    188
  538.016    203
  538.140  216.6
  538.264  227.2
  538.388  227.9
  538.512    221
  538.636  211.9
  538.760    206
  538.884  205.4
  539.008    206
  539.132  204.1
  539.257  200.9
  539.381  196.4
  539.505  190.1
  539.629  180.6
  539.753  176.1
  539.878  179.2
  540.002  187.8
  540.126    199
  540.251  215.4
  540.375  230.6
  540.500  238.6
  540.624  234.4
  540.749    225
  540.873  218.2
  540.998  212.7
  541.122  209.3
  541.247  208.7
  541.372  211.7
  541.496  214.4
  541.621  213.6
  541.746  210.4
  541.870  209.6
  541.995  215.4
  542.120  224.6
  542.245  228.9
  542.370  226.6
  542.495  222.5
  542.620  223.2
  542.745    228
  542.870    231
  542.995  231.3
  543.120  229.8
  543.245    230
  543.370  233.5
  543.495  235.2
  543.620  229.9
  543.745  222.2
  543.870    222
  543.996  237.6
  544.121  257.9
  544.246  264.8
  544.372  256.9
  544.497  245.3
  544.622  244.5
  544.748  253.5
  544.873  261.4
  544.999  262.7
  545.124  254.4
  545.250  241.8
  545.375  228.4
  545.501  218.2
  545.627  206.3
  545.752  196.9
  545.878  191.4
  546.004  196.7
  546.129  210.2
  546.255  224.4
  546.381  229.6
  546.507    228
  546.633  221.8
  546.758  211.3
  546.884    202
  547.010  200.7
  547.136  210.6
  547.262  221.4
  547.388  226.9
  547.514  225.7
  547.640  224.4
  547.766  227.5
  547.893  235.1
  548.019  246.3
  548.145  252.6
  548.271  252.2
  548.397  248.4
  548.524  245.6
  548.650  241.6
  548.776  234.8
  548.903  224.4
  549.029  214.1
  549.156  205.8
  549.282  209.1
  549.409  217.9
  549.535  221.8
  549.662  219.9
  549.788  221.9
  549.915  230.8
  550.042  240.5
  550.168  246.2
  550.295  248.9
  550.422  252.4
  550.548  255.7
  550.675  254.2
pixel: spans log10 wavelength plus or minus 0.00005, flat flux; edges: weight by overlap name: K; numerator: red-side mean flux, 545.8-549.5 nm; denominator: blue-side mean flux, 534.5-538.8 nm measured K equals 1.19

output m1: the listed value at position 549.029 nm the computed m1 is 214.1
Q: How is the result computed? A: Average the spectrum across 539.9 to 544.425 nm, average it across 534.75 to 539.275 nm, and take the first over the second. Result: 1.20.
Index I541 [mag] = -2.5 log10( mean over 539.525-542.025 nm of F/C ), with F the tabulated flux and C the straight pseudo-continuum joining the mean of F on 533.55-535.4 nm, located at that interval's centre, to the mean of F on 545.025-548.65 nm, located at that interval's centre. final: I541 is 0.04 mag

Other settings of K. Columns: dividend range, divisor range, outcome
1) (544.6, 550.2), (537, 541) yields 1.15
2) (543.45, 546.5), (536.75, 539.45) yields 1.25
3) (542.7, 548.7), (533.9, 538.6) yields 1.22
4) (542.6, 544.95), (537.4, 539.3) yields 1.19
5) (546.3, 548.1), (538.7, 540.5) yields 1.11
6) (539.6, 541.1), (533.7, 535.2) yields 0.97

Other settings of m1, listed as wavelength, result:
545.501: 218.2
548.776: 234.8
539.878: 179.2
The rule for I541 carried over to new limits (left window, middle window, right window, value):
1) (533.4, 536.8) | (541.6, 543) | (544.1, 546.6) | 0.00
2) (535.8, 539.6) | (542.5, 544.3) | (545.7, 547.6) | -0.15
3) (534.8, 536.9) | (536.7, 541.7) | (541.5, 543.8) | 0.04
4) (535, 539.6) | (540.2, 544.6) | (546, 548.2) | -0.11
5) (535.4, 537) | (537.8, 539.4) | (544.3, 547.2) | -0.11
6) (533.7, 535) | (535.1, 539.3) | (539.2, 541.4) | 0.15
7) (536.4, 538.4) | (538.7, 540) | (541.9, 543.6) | -0.02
